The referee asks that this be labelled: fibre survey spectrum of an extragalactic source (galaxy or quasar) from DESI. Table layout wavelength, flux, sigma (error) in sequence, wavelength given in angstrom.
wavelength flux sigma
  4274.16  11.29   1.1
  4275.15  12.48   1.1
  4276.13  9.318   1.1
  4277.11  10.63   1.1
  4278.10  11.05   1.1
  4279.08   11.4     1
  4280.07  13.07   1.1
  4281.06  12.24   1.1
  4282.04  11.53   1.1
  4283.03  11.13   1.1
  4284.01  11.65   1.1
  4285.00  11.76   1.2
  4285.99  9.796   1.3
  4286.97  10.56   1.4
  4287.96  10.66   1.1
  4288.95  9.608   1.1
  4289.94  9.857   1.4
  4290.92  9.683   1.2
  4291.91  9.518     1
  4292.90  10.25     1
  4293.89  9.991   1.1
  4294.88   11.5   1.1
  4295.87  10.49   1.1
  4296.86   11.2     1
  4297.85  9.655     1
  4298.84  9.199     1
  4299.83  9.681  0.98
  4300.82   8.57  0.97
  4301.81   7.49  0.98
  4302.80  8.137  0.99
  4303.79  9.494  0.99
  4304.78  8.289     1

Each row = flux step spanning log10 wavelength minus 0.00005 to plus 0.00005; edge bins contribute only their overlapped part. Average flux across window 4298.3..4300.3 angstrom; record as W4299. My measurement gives 9.44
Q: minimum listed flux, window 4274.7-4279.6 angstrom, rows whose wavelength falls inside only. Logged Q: 9.318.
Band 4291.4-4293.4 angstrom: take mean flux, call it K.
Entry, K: 9.86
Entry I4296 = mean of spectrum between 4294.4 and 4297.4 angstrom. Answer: 11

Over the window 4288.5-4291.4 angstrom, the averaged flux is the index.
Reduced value 9.74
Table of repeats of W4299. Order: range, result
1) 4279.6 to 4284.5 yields 11.9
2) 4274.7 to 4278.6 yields 10.9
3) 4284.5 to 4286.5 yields 10.8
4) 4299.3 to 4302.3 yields 8.59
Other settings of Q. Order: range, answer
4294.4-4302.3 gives 7.49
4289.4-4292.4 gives 9.518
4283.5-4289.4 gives 9.608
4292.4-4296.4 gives 9.991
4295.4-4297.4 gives 10.49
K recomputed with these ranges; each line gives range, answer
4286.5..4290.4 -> 10.2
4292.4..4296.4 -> 10.5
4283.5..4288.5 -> 10.9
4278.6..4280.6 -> 12.2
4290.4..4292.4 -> 9.63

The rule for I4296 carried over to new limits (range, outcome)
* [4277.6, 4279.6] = 11.2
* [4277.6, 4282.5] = 11.9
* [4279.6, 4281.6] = 12.6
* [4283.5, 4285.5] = 11.7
